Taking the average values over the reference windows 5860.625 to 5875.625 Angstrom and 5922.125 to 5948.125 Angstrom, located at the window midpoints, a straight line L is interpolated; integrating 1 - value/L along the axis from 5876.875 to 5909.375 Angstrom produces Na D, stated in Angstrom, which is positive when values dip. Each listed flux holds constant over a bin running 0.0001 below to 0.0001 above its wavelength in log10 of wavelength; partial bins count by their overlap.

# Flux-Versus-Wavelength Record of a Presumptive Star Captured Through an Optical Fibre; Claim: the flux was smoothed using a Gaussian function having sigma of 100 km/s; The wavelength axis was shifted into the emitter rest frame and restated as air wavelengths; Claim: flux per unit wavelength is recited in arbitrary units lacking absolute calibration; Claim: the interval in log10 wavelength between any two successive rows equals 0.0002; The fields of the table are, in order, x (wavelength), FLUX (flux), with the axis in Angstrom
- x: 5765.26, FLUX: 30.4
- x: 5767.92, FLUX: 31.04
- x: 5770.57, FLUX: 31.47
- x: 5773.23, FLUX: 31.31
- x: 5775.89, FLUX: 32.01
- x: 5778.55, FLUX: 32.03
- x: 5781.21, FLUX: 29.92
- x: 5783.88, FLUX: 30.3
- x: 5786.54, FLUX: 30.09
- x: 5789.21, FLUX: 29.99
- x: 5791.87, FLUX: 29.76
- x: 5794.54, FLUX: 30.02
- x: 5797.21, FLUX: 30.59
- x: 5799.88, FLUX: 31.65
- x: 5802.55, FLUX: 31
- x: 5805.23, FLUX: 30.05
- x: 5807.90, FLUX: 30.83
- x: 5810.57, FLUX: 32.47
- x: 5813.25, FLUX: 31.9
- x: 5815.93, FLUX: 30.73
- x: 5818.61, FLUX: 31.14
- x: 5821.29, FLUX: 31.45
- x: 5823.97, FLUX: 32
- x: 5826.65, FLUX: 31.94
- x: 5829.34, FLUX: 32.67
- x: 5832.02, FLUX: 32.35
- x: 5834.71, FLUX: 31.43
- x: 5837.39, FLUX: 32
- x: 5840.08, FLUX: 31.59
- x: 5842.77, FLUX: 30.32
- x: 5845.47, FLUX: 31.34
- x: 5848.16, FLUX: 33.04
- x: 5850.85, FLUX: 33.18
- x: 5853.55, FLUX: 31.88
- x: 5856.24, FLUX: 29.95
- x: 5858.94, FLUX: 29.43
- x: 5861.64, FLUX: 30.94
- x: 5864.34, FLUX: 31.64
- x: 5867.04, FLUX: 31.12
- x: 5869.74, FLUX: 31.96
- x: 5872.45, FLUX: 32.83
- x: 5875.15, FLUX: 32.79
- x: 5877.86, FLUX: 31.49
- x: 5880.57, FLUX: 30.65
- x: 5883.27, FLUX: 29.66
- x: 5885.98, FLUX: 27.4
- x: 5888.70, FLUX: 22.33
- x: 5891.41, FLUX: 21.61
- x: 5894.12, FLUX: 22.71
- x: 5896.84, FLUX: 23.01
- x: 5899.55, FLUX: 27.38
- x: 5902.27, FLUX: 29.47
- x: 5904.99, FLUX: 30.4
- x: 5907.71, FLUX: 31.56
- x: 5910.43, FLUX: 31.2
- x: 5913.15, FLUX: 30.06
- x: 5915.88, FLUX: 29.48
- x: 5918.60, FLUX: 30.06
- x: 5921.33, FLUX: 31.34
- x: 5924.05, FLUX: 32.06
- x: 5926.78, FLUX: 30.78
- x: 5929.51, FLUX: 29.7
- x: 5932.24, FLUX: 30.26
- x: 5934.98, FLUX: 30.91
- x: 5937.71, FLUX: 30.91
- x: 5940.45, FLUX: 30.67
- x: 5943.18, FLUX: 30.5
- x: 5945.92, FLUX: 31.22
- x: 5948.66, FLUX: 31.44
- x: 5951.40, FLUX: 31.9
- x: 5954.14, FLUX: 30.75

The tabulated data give 4.3 Angstrom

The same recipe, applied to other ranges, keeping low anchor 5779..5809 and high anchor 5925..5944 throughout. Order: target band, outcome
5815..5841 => -1.1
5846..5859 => -0.5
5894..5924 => 1.3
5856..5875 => -0.5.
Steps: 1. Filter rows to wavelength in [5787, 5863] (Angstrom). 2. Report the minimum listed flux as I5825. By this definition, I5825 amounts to 29.43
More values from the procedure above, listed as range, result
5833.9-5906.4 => 21.61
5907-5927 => 29.48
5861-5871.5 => 30.94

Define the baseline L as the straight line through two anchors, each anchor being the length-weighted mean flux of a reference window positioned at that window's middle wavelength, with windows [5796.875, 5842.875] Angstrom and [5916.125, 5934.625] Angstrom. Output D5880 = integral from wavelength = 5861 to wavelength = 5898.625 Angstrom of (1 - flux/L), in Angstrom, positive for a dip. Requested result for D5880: 3.04 Angstrom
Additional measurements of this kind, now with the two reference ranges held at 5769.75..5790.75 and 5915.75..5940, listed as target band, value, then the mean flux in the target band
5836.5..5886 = -0.9 Angstrom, 31.3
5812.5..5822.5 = -0.1 Angstrom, 31.3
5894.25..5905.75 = 1.4 Angstrom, 26.9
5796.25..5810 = 0.0 Angstrom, 30.9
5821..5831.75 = -0.5 Angstrom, 32.1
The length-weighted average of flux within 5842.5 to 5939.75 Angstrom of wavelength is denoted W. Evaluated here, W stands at 29.9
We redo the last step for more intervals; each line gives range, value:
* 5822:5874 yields 31.7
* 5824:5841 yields 32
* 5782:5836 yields 31.1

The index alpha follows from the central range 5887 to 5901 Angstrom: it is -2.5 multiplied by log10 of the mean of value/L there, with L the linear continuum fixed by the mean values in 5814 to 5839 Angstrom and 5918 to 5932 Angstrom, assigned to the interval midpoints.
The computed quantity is 0.30 mag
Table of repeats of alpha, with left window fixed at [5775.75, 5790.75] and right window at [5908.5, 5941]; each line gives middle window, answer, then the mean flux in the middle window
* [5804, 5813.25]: -0.02 mag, 31.3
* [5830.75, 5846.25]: -0.03 mag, 31.5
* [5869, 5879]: -0.06 mag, 32.3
